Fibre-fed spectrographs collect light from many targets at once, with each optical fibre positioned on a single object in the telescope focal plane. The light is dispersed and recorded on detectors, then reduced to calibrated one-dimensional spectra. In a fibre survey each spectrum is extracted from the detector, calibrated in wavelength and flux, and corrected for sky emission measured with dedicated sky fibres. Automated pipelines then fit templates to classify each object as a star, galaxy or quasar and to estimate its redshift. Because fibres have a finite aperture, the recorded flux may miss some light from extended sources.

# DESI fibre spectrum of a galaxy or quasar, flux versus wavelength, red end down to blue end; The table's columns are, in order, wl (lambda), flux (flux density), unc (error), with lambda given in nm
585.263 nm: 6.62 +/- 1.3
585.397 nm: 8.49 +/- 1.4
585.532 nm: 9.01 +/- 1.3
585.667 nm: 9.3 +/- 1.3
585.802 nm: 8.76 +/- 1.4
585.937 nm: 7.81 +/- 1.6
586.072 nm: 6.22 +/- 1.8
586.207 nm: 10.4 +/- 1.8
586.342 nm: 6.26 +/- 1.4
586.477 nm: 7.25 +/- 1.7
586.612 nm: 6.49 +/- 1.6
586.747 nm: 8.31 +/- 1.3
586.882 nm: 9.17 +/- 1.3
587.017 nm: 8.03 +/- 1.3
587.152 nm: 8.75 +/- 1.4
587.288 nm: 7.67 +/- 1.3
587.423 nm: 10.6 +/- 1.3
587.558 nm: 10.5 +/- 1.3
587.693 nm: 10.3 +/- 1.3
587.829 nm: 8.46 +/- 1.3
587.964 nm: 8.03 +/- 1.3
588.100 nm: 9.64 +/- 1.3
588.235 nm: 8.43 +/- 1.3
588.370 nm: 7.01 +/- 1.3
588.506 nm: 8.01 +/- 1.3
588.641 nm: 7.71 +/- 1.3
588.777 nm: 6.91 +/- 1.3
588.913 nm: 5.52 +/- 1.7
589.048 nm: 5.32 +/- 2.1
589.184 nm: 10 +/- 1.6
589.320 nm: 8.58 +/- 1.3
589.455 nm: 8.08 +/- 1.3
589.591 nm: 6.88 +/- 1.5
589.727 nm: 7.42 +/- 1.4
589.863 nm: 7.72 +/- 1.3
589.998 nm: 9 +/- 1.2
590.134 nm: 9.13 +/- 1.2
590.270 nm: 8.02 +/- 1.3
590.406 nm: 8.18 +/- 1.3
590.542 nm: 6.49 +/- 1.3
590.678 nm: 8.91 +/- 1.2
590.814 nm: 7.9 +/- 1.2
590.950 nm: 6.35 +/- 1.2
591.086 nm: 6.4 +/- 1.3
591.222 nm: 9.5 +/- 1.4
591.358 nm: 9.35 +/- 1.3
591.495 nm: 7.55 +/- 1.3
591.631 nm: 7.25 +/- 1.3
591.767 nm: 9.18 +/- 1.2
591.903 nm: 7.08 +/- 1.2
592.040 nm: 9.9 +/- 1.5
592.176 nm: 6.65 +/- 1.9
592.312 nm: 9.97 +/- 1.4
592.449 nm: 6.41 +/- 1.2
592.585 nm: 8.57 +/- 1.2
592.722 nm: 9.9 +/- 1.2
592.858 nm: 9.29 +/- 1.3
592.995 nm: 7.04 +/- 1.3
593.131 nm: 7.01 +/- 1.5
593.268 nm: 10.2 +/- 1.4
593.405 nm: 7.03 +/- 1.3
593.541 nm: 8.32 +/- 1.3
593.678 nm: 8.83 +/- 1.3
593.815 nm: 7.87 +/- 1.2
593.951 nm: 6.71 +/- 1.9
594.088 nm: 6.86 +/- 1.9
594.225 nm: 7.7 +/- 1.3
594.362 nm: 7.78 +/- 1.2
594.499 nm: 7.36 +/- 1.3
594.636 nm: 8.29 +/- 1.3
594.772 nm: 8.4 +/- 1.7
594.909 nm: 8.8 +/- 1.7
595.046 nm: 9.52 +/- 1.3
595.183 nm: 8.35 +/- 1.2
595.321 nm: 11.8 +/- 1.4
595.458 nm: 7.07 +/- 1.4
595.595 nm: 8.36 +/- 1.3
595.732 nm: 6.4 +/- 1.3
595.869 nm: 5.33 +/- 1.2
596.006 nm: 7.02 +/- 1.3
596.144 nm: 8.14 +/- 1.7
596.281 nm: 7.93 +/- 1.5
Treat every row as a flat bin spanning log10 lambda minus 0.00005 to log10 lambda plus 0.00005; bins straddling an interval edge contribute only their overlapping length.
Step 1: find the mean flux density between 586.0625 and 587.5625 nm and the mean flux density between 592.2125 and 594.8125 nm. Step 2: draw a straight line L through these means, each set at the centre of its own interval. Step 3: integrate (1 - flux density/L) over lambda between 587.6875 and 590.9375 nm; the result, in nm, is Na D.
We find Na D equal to 0.117 nm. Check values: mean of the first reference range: 8.29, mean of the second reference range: 8.06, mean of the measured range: 7.91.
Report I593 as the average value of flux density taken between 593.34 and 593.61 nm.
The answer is 7.69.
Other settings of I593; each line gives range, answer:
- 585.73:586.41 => 7.89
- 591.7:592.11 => 8.71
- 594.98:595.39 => 9.87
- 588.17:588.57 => 7.81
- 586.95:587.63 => 9.12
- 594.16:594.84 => 7.91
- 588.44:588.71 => 7.86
